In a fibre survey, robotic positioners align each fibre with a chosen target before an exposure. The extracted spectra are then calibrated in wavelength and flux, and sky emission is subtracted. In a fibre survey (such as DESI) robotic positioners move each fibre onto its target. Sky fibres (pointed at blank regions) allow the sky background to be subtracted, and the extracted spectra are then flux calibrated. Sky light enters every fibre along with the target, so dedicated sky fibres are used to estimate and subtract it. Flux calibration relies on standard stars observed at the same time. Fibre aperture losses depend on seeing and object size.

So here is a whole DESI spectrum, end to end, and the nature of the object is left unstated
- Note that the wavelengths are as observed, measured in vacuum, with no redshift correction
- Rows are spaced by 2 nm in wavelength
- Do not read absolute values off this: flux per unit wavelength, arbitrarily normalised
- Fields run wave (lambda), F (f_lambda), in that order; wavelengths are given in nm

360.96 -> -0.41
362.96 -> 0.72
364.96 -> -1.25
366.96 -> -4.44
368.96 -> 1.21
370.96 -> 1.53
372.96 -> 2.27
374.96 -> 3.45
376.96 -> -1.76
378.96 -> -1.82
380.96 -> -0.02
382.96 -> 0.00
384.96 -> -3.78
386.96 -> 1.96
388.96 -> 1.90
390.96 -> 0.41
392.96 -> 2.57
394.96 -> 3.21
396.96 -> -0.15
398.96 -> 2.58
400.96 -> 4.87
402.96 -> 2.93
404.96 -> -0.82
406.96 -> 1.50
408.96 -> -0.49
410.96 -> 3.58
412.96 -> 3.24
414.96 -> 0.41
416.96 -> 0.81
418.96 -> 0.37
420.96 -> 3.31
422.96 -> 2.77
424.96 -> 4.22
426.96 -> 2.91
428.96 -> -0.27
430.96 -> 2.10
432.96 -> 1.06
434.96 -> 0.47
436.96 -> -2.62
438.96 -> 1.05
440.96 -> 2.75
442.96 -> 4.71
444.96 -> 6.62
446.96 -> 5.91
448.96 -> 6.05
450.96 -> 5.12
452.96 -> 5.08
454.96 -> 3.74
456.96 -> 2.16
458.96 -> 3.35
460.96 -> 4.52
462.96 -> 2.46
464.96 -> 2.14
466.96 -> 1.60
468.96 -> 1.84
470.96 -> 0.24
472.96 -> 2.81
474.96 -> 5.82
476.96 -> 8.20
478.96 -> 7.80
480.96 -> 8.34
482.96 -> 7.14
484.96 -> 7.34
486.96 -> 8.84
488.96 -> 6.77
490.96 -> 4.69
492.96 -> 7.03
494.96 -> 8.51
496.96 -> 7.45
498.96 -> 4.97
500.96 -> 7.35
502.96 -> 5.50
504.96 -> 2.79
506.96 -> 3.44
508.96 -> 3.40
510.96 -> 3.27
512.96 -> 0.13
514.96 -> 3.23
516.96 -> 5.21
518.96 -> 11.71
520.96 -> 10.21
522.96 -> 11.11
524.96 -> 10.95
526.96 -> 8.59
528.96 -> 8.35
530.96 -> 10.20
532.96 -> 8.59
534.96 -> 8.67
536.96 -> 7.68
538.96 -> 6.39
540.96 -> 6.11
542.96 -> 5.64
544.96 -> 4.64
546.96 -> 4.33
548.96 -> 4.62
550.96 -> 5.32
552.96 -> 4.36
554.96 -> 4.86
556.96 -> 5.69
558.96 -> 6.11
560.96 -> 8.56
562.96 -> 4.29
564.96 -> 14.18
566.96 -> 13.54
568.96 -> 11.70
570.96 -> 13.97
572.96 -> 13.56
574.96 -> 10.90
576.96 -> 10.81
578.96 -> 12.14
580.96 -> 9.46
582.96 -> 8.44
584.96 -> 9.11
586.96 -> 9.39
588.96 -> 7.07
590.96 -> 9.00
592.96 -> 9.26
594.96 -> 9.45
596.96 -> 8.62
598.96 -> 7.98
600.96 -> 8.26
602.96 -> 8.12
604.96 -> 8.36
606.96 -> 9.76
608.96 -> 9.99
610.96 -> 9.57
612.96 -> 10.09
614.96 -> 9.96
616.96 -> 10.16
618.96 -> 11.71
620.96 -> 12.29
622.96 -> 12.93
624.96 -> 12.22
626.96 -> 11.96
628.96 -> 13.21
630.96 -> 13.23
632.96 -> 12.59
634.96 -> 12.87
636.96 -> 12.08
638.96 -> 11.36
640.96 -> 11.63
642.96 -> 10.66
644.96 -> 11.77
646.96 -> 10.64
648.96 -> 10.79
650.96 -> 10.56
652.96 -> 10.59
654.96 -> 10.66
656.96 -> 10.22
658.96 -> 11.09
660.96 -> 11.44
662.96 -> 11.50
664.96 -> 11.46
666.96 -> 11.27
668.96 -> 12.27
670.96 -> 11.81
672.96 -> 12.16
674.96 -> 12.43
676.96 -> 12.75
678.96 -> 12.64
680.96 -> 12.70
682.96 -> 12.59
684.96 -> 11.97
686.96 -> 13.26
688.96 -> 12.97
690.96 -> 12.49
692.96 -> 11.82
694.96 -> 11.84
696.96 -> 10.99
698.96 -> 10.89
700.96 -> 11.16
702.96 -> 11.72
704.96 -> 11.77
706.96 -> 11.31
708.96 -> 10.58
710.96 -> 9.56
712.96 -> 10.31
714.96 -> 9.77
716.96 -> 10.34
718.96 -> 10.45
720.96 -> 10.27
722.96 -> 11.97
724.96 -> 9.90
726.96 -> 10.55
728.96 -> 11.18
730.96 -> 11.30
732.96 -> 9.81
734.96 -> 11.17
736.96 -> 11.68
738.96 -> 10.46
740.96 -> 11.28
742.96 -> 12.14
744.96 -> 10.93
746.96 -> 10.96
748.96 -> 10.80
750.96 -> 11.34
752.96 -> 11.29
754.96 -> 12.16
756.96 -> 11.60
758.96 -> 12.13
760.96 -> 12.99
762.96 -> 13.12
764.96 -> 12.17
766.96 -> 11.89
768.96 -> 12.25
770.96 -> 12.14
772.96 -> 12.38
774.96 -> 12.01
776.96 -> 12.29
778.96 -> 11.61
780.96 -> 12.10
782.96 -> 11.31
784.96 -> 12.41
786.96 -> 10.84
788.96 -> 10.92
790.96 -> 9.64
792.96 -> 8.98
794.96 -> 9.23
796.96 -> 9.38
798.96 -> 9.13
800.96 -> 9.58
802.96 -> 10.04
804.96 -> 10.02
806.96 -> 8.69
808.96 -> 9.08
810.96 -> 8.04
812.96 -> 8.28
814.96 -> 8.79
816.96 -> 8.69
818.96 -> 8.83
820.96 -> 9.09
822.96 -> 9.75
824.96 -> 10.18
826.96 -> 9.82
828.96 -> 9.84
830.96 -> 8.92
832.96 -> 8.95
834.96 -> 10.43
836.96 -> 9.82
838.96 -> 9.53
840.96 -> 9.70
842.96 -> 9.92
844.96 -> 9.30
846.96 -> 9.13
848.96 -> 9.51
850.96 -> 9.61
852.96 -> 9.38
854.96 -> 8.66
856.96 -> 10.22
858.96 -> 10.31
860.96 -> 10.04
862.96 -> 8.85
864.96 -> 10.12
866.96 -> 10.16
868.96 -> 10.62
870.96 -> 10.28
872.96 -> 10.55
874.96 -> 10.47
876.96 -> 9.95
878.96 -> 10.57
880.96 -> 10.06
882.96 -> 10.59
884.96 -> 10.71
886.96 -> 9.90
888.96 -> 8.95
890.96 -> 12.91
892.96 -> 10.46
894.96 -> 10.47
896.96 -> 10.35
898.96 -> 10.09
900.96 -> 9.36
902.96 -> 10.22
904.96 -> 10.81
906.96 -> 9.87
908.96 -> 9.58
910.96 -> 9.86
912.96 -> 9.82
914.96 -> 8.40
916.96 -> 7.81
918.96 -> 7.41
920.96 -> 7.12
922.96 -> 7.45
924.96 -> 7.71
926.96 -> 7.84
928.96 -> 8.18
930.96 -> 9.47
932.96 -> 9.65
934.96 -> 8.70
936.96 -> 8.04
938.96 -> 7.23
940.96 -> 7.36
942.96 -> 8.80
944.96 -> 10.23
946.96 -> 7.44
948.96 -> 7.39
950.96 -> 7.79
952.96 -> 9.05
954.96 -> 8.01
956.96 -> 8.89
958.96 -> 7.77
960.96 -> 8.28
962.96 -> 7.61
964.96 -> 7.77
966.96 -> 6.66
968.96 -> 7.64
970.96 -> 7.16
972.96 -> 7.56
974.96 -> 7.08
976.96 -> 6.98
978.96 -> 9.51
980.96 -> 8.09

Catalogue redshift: 0.000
